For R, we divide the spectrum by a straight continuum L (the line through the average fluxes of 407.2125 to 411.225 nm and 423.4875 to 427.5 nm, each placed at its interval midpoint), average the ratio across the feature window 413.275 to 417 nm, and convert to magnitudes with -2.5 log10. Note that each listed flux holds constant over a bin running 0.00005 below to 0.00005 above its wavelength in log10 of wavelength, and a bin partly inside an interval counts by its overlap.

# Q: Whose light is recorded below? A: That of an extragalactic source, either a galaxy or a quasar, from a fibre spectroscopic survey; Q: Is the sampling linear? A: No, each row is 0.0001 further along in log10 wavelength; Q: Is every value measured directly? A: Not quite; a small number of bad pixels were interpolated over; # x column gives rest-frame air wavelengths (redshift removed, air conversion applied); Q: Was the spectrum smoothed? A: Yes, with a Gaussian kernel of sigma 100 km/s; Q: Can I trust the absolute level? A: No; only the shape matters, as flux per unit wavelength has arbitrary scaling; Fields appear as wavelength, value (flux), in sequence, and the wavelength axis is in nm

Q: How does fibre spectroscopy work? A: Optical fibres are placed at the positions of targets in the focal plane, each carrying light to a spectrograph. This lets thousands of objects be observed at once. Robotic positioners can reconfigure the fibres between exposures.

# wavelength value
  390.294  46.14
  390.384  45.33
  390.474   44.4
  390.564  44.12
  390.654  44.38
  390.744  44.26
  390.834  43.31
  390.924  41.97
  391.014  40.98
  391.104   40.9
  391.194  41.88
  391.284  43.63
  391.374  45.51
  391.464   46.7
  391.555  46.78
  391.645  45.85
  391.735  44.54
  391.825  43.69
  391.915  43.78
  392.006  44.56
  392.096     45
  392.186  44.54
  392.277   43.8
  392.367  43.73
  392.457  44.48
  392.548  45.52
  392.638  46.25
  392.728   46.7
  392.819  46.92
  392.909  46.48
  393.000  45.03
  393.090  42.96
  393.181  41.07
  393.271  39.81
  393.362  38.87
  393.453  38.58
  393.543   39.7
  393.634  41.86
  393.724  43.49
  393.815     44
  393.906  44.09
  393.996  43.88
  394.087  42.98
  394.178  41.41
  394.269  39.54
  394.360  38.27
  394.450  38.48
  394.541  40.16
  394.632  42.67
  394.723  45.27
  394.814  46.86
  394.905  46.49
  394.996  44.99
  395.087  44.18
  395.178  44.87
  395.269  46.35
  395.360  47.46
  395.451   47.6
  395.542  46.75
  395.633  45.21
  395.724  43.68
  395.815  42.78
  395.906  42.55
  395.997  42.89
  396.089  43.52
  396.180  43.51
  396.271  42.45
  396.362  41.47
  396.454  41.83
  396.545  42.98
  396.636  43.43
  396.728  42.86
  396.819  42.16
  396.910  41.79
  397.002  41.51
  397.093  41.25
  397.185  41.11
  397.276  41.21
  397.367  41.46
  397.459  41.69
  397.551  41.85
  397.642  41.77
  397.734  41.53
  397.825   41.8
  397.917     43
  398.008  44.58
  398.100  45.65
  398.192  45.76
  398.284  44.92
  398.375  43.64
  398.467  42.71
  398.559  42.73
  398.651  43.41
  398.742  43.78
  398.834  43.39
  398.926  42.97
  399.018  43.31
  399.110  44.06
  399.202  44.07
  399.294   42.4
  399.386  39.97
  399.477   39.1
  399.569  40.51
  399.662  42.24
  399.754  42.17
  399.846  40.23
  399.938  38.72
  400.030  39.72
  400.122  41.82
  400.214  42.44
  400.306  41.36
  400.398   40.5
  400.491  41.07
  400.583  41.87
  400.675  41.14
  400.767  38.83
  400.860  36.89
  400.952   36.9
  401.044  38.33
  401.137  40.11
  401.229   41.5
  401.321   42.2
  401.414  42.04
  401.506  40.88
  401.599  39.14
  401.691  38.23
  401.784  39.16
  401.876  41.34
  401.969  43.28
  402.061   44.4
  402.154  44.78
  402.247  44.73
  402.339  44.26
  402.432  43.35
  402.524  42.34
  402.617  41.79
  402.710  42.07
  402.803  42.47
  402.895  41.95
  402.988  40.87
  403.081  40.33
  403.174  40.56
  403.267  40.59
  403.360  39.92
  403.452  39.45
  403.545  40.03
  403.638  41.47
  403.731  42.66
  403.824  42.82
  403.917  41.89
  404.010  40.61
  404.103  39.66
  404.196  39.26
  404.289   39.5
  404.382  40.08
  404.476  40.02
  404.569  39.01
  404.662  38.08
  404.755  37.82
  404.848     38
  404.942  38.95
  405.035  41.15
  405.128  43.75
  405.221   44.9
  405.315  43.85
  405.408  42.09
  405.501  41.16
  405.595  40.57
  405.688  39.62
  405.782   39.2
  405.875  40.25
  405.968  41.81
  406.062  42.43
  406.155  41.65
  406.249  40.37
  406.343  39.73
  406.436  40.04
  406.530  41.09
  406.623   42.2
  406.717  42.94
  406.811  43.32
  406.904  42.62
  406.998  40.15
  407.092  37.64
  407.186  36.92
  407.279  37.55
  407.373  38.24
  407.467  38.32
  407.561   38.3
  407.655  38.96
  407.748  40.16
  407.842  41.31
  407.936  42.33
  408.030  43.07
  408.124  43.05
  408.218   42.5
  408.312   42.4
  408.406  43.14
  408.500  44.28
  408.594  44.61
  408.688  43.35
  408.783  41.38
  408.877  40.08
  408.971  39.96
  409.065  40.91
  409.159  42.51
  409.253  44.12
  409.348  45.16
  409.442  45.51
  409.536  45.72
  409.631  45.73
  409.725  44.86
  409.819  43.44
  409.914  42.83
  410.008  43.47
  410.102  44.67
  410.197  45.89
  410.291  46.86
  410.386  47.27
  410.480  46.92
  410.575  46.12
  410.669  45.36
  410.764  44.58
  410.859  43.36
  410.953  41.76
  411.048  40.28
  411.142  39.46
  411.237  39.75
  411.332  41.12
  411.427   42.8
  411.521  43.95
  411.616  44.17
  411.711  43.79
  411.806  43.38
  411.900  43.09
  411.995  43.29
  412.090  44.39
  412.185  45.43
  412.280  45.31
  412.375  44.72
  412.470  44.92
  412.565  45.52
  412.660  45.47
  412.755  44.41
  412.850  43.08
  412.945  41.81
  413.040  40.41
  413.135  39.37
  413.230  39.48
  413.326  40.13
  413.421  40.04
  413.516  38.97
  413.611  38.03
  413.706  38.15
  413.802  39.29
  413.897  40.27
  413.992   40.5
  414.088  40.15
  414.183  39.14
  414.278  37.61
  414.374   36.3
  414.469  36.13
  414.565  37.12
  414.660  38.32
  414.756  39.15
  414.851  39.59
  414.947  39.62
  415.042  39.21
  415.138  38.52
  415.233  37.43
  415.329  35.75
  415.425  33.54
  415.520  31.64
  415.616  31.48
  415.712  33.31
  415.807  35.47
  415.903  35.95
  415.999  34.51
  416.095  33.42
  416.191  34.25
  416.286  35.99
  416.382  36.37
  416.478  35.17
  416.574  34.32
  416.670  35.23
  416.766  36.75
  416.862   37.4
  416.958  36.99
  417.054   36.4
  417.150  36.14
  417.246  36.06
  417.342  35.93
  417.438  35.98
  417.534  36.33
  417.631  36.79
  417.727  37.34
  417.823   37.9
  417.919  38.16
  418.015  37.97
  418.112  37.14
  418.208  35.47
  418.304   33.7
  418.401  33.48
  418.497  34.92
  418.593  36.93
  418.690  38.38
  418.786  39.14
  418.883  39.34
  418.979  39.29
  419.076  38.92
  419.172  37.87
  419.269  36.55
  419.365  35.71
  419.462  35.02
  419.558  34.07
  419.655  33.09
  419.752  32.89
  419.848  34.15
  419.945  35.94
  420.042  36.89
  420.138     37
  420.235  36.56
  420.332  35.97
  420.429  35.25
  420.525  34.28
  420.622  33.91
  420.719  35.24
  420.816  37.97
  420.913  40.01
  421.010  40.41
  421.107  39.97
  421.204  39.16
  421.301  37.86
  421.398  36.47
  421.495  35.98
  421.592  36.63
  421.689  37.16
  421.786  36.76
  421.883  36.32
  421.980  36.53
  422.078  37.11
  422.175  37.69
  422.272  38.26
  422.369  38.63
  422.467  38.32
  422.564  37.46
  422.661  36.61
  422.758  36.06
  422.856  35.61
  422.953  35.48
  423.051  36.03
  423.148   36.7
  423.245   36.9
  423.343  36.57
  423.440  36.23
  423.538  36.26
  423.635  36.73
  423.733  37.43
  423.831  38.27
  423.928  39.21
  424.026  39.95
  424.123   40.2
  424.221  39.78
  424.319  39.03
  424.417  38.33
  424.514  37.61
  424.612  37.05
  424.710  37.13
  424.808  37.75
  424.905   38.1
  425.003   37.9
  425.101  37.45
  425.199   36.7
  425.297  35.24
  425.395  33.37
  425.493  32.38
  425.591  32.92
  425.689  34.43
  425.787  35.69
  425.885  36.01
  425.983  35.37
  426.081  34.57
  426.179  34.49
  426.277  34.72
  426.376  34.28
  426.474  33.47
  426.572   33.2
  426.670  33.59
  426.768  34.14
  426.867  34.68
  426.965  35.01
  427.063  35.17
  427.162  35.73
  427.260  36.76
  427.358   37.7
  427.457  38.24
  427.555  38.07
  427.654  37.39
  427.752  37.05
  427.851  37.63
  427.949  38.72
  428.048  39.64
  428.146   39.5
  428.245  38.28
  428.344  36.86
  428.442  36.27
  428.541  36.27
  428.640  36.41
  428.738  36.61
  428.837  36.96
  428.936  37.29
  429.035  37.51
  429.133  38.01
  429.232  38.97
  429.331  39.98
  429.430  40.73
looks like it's 0.10 mag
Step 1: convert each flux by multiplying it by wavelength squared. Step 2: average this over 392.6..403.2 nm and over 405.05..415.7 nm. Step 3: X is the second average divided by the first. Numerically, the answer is 1.04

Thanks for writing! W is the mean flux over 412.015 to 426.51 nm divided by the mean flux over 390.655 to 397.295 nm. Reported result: 0.86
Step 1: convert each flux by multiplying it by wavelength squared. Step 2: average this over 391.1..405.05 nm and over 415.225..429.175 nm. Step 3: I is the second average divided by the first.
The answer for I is 0.97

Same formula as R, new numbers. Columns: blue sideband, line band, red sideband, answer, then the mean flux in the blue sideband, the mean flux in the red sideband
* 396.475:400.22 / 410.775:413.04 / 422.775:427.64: -0.10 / 42.3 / 36.3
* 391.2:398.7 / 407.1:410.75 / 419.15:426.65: -0.08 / 43.4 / 36.5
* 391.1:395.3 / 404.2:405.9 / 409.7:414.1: 0.07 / 43.6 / 42.8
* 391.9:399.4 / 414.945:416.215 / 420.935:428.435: 0.11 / 43.2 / 36.8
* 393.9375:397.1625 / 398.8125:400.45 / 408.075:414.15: 0.04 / 43.2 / 42.9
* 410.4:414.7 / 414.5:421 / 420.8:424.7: 0.10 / 41.8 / 37.6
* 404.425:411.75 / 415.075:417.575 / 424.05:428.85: 0.12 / 42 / 36.4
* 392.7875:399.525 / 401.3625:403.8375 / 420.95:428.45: 0.00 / 43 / 36.8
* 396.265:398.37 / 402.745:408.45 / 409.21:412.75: 0.07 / 42.6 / 44.2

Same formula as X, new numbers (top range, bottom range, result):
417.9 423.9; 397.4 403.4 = 0.97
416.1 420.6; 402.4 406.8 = 0.94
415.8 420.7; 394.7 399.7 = 0.92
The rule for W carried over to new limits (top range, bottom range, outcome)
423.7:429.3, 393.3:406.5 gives 0.88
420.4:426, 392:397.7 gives 0.86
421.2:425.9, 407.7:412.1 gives 0.85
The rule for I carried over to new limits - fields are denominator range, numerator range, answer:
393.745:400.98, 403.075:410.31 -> 1.02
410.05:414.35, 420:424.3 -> 0.92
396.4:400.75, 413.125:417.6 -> 0.95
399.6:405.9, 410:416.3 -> 1.04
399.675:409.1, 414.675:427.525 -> 0.96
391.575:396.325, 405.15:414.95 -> 1.04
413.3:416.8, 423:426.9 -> 1.03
